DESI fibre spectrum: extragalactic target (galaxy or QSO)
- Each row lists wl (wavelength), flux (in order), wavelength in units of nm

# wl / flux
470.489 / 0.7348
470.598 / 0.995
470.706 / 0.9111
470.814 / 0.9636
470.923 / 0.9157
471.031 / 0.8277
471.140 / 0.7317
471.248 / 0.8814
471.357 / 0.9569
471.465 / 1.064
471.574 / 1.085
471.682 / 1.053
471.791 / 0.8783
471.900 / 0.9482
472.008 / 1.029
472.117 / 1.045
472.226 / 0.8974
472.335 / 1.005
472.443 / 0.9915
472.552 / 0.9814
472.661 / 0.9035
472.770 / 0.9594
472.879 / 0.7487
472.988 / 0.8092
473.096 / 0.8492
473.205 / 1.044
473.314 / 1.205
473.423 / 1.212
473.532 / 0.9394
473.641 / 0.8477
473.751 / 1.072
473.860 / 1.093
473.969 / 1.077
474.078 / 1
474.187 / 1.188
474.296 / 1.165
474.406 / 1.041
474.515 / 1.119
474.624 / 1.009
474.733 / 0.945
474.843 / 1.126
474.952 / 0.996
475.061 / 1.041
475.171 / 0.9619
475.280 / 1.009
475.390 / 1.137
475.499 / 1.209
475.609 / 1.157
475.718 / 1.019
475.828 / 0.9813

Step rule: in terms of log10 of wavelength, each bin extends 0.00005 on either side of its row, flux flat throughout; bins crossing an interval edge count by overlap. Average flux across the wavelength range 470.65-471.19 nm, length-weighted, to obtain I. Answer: 0.872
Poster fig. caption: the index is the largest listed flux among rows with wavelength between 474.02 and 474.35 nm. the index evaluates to 1.188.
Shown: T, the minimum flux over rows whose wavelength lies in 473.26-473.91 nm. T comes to 0.8477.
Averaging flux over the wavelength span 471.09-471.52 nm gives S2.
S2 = 0.911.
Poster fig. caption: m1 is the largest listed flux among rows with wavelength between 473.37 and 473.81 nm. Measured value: 1.212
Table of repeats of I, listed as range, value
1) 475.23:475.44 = 1.07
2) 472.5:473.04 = 0.879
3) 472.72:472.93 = 0.853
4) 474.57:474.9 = 1.03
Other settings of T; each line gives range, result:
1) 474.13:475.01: 0.945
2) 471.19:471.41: 0.8814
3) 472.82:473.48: 0.7487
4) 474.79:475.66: 0.9619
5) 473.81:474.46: 1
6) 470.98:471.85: 0.7317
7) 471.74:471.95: 0.8783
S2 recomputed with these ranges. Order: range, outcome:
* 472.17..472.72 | 0.955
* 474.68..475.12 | 1.03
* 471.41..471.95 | 1.01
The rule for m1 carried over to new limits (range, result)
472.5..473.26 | 1.044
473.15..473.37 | 1.205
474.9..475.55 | 1.209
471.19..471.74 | 1.085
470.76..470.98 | 0.9636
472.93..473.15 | 0.8492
